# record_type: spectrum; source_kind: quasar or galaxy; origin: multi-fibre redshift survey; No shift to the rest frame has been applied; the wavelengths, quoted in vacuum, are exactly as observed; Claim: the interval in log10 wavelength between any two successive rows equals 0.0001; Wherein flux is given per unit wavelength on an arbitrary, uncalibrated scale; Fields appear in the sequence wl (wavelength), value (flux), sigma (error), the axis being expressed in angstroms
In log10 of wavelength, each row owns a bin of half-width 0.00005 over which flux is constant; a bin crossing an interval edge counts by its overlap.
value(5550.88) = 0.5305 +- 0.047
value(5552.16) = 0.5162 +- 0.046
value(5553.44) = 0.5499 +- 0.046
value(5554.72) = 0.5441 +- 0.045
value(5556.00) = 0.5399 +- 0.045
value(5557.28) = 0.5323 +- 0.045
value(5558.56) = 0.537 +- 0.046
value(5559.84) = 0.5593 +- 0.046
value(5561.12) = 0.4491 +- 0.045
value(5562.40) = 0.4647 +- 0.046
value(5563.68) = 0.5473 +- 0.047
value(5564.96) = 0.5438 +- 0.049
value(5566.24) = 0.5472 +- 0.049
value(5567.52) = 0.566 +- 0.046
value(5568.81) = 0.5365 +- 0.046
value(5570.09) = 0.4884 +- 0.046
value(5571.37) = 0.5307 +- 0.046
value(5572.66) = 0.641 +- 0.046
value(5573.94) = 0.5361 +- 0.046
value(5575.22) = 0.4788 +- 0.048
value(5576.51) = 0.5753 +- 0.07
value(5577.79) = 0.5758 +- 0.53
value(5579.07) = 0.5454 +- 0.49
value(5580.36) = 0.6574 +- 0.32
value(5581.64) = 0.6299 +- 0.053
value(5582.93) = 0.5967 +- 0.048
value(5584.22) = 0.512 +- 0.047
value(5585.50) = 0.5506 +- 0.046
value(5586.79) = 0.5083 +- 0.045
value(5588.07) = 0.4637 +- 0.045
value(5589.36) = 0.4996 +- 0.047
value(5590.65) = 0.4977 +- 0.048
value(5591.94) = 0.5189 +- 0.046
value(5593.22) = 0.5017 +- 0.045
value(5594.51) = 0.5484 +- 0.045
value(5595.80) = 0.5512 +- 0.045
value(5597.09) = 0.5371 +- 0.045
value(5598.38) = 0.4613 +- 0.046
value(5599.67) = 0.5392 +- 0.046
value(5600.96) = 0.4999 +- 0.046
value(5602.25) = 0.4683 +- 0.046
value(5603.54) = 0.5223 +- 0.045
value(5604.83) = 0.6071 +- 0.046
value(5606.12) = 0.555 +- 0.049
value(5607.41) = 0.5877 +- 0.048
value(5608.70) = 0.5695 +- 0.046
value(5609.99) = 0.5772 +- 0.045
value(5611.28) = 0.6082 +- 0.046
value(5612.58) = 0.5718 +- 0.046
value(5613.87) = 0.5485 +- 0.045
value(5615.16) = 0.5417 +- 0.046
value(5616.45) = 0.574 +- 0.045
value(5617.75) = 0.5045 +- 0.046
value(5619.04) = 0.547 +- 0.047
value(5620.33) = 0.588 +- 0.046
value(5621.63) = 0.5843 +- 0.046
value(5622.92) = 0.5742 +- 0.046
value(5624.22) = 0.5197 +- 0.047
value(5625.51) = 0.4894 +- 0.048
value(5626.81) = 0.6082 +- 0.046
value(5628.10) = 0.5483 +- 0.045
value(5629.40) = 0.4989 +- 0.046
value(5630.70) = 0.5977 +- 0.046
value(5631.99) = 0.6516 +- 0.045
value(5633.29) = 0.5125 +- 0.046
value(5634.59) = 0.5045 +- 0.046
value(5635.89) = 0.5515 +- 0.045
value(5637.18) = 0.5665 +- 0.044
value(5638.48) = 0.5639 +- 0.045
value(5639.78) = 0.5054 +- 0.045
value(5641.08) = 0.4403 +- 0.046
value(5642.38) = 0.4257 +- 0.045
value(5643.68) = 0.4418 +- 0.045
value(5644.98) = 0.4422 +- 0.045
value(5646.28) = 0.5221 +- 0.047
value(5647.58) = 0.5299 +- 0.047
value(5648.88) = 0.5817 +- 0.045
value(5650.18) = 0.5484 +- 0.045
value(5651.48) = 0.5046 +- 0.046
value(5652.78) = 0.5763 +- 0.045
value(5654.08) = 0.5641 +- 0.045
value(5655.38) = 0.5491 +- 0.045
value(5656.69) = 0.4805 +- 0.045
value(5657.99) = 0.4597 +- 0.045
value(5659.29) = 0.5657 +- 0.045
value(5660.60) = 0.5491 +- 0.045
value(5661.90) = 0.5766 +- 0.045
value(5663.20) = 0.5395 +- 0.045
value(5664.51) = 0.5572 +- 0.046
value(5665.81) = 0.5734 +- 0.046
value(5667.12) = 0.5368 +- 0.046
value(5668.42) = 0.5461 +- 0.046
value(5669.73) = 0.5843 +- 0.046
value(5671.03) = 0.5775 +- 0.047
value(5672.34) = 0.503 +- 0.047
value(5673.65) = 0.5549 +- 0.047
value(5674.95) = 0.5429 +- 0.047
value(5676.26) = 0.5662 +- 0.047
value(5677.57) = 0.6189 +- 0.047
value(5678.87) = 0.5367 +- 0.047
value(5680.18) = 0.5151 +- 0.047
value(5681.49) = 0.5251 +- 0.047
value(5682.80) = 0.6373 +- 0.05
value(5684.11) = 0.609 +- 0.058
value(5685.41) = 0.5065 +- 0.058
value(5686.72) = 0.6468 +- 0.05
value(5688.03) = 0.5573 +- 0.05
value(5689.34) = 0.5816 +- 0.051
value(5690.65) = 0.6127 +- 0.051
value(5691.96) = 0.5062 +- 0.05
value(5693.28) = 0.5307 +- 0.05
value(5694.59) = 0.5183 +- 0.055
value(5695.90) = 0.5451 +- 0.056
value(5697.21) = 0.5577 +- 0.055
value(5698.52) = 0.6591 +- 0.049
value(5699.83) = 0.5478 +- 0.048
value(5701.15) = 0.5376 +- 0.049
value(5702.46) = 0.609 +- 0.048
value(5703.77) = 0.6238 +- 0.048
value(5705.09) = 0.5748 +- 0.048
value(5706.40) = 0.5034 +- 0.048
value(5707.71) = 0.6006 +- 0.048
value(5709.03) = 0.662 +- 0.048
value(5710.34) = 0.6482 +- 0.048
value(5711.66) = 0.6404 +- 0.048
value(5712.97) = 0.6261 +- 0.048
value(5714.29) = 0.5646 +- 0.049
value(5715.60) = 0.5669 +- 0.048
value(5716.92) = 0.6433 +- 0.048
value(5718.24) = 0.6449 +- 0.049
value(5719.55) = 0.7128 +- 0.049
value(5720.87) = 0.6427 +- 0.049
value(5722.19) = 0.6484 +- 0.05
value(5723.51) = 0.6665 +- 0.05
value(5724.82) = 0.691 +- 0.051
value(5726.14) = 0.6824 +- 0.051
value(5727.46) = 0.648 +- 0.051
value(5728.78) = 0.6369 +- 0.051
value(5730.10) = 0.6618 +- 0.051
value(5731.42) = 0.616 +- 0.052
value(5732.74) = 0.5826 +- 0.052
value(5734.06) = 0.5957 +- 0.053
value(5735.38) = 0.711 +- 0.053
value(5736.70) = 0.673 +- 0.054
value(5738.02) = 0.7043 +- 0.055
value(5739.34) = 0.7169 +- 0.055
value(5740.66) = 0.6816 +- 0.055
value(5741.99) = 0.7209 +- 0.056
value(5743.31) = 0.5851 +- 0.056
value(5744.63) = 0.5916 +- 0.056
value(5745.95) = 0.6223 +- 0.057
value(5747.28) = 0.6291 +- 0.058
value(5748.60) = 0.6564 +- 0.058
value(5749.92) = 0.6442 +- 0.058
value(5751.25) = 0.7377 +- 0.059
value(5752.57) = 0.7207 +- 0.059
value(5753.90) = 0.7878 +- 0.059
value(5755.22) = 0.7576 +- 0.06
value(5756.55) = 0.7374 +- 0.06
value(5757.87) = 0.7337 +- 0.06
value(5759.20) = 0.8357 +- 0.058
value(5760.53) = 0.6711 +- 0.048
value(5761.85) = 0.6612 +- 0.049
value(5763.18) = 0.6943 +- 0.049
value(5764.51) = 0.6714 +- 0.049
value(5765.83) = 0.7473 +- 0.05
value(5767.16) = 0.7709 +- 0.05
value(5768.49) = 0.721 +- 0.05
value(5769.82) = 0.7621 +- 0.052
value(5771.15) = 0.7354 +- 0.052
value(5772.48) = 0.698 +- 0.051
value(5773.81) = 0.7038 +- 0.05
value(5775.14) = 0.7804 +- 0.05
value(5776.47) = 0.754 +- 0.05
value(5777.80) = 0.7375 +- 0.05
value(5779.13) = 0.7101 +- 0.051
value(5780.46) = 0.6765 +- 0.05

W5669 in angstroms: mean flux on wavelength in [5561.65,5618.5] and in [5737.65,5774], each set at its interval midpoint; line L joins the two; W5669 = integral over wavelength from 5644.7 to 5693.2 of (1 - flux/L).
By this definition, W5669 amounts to 5.3 angstroms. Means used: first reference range 0.543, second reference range 0.703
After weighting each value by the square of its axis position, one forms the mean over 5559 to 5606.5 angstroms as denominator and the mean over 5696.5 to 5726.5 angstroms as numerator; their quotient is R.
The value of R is 1.21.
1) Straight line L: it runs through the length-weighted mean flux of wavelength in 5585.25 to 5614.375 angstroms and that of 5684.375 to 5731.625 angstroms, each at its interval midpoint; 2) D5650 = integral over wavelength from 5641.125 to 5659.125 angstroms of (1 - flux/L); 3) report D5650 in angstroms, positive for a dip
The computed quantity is 1.9 angstroms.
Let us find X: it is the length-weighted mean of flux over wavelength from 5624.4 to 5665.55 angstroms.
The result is 0.531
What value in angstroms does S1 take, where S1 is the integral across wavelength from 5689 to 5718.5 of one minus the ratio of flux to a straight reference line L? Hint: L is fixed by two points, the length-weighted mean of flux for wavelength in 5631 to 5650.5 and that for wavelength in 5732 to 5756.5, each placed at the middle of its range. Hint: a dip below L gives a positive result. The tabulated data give 1.3 angstroms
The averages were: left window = 0.52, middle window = 0.586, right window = 0.675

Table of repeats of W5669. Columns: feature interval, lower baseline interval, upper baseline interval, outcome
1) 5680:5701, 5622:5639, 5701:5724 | 1.22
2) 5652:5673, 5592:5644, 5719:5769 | 1.59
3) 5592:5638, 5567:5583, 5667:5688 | 1.27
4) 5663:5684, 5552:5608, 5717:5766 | 2.03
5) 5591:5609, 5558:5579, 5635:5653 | -0.19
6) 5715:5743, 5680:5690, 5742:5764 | -0.33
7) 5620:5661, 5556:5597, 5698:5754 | 3.51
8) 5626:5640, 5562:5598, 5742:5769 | 0.77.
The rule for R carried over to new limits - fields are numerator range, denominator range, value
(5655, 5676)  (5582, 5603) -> 1.08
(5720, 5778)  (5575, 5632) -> 1.33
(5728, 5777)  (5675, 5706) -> 1.25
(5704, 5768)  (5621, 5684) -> 1.27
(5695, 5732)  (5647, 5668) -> 1.16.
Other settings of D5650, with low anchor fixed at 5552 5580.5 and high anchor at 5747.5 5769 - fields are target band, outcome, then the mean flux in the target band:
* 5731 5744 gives 0.77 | 0.659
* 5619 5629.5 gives 0.72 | 0.554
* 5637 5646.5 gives 1.98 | 0.483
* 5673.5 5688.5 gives 1.83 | 0.569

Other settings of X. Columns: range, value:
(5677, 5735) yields 0.602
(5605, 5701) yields 0.55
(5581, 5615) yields 0.54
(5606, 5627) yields 0.561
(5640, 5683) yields 0.534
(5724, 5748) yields 0.653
